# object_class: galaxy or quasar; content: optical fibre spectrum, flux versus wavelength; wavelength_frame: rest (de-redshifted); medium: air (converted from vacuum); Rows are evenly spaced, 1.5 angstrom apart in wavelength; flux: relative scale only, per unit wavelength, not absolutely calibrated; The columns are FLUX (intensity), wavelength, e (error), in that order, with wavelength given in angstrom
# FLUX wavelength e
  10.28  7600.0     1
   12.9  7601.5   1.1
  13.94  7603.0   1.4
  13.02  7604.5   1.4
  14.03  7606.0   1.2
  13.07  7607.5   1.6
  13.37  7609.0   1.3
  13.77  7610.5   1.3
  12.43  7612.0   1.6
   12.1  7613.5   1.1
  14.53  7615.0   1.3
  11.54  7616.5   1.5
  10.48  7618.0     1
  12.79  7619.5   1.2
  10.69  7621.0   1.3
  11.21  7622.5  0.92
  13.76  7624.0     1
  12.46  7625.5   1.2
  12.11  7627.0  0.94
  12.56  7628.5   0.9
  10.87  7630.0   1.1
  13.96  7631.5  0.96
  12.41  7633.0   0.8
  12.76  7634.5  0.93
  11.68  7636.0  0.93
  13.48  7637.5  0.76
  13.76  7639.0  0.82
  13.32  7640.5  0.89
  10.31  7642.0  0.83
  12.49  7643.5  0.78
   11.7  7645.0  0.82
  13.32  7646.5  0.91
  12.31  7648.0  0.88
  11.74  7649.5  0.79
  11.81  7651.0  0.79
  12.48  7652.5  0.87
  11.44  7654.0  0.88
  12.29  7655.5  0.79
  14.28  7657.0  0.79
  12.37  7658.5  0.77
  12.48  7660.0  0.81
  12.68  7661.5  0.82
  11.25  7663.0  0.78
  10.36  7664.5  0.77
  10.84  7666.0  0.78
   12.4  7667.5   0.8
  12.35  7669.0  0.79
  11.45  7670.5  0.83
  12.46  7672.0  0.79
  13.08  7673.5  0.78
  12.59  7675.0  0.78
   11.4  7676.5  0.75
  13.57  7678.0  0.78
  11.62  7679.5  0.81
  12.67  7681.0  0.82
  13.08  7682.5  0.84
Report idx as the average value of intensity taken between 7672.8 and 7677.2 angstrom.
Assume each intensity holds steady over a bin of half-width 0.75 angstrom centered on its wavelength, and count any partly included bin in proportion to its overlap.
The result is 12.4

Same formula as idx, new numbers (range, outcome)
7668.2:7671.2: 11.9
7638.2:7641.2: 13.5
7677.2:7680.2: 12.6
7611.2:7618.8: 12.2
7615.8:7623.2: 11.3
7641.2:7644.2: 11.4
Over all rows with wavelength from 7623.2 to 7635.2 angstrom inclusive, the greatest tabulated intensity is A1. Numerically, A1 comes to 13.96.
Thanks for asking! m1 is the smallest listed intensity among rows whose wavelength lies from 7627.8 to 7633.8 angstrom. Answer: 10.87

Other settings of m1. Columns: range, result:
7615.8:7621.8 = 10.48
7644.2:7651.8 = 11.7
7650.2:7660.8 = 11.44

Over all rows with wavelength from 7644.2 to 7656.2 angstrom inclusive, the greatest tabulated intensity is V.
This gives 13.32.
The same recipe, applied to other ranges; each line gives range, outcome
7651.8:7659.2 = 14.28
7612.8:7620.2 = 14.53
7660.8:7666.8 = 12.68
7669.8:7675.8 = 13.08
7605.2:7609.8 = 14.03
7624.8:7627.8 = 12.46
